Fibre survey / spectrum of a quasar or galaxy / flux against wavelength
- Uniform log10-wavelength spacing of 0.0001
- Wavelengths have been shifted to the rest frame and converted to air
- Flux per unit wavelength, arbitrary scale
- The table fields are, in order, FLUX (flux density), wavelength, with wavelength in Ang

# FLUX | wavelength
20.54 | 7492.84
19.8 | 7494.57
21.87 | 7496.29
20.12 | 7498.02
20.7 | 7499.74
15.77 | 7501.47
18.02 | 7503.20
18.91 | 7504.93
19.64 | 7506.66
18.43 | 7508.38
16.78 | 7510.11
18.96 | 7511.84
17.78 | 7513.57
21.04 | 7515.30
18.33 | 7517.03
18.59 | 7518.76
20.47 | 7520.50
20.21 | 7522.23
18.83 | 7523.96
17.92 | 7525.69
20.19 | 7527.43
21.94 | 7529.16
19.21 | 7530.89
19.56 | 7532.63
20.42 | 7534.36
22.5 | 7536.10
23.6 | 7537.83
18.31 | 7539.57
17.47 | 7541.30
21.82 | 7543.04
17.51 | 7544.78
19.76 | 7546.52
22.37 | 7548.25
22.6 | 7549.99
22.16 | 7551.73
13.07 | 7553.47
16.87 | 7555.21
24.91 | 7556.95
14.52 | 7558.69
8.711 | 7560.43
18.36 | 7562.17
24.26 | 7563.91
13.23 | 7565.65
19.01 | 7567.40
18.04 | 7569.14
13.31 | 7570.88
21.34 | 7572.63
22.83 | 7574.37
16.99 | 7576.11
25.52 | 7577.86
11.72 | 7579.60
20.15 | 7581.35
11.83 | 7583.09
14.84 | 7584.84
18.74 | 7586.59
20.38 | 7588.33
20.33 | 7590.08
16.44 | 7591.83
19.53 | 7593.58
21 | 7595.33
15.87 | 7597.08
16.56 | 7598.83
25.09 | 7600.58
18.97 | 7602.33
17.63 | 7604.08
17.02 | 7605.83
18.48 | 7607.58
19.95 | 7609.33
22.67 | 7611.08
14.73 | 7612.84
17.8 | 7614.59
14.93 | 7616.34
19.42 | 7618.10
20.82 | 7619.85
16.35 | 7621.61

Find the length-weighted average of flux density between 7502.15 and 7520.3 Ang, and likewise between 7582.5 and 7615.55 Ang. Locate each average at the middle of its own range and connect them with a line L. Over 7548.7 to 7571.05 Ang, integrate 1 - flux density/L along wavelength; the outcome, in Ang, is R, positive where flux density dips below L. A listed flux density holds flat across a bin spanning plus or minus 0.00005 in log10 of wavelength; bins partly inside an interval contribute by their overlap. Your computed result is 0.80 Ang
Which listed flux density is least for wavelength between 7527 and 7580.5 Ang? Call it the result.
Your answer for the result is 8.711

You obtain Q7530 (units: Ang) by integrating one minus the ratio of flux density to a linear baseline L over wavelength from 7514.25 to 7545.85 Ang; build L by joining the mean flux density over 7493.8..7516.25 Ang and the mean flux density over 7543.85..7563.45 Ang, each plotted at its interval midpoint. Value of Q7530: -1.9 Ang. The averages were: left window 19.1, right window 18.4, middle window 19.9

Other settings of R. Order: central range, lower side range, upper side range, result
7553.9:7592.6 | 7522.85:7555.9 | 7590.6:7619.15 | 2.76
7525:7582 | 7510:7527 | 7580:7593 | -2.91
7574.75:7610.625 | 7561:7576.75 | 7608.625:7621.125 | 0.03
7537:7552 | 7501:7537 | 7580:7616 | -1.28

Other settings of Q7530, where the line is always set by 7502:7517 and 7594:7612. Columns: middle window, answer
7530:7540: -1.0 Ang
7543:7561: 0.3 Ang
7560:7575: 0.9 Ang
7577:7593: 1.2 Ang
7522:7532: -0.5 Ang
